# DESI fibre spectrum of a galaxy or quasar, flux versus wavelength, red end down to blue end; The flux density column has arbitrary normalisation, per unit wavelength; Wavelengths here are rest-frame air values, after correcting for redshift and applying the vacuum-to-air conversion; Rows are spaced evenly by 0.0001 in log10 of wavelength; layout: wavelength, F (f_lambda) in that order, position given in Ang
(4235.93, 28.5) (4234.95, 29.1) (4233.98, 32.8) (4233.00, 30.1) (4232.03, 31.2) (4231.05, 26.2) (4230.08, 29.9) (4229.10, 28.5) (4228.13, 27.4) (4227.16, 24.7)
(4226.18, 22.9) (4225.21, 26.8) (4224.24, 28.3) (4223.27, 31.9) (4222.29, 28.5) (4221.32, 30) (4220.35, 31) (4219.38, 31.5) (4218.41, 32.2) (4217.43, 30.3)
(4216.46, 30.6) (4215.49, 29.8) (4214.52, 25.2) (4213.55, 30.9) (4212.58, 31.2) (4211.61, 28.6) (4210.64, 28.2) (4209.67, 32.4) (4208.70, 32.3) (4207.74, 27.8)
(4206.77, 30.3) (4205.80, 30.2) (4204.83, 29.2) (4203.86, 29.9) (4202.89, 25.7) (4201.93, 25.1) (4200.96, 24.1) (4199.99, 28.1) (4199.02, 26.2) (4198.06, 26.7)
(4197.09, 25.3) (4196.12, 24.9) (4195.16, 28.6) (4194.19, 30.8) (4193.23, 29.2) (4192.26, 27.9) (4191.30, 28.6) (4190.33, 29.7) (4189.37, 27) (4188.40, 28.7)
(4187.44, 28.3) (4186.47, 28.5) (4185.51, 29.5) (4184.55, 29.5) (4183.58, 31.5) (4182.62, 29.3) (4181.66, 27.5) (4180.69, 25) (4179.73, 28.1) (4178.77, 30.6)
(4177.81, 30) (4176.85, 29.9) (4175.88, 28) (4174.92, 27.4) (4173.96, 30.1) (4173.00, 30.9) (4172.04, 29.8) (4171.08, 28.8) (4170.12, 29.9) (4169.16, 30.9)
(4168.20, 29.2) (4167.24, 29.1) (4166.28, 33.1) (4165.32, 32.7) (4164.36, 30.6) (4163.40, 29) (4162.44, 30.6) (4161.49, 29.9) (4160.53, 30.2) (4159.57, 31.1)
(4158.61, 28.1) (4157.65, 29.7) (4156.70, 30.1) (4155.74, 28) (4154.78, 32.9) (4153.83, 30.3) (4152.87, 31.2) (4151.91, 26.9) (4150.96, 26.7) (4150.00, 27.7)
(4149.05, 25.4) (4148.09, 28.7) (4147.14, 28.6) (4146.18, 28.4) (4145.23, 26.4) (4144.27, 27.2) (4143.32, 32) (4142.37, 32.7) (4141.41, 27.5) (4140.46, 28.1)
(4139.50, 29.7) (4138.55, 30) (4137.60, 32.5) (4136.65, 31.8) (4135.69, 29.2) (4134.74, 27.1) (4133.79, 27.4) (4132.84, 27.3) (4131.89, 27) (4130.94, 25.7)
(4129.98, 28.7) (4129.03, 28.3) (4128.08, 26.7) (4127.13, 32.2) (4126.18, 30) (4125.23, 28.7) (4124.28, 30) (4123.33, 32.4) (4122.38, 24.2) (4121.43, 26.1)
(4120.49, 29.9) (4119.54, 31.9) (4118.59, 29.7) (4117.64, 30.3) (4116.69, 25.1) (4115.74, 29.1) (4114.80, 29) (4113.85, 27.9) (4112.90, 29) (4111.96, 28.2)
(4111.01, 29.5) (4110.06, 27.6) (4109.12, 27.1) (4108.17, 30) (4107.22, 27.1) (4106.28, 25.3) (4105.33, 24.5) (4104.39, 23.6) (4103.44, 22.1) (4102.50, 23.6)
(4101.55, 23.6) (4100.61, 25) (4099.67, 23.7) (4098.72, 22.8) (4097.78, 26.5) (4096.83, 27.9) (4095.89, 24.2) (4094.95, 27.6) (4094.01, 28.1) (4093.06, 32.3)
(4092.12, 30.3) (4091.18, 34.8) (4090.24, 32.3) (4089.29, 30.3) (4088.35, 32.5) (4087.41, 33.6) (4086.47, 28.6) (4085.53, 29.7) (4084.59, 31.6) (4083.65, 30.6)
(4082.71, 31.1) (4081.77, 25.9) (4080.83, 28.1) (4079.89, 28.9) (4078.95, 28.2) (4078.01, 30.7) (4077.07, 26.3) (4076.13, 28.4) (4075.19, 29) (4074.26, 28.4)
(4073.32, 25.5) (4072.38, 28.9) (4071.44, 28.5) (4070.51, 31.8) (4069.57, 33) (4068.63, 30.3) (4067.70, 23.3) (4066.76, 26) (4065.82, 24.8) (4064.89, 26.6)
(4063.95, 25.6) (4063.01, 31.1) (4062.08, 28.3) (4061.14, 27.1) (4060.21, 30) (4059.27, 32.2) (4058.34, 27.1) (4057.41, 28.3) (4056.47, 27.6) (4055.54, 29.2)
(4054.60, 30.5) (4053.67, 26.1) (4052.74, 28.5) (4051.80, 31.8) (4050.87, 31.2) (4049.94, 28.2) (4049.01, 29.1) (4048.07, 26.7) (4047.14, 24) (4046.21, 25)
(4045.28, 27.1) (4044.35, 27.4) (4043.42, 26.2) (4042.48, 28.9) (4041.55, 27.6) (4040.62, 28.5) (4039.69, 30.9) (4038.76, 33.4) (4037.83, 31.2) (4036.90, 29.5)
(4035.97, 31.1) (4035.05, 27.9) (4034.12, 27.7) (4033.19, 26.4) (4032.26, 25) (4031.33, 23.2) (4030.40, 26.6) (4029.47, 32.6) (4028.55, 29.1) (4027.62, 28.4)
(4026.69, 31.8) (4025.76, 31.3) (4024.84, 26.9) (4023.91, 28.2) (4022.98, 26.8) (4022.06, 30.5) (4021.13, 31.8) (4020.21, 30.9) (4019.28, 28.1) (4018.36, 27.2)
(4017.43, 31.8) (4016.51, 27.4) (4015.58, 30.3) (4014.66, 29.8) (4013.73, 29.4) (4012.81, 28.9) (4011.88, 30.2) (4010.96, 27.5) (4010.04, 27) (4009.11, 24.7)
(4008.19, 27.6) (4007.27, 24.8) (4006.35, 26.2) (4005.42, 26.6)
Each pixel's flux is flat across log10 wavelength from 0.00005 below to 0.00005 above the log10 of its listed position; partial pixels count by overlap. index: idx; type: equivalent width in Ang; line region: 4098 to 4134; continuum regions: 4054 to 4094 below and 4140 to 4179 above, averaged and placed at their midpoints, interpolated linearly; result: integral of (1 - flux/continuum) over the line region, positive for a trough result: 2.4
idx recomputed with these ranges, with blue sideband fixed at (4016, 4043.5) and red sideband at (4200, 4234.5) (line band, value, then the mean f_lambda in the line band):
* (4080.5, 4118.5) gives 1.2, 28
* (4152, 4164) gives -0.4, 30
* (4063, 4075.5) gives 0.4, 27.9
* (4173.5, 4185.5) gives 0.0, 28.9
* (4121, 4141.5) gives 0.2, 28.7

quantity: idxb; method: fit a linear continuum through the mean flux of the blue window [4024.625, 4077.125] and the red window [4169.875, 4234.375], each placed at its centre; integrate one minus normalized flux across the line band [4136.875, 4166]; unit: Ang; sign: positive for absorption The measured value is -0.8 Ang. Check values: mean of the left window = 28.4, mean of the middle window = 29.5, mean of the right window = 28.8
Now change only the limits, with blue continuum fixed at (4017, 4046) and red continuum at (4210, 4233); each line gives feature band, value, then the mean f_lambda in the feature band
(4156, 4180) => -0.81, 29.9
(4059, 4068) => 0.42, 27.4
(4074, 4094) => -0.83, 30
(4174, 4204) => 0.93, 28.1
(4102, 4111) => 0.94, 25.8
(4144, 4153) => 0.41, 27.6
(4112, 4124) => 0.07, 28.7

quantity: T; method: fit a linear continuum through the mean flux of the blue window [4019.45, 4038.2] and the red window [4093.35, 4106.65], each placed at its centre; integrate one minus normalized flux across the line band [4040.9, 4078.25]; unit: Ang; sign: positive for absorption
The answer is -1.37 Ang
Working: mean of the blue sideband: 28.8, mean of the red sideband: 25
